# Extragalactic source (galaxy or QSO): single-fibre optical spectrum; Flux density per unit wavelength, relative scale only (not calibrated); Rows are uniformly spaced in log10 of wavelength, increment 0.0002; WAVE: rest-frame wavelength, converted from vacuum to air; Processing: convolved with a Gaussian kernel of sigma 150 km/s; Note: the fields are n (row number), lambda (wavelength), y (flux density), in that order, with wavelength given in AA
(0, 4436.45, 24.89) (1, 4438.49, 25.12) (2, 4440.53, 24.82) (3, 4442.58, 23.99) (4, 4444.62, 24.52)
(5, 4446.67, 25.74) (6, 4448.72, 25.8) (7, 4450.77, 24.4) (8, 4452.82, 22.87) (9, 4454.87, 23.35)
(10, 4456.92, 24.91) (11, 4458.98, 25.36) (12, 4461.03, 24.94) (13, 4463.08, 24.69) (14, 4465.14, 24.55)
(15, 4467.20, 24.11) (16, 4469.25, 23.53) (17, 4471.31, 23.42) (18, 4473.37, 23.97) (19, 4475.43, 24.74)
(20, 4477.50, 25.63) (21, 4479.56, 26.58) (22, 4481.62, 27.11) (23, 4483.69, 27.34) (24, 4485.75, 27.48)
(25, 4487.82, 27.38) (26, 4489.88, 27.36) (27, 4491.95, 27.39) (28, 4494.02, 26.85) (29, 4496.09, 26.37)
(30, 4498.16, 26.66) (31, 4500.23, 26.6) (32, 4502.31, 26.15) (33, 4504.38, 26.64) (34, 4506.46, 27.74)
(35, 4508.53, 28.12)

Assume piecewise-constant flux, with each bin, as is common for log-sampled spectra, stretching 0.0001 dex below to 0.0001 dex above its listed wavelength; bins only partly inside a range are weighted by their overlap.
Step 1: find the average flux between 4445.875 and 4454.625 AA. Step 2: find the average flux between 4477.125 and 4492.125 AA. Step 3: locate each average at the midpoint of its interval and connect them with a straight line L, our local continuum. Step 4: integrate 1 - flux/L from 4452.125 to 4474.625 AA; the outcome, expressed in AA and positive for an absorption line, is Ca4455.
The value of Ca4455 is 1.2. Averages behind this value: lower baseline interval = 24.6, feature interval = 24.2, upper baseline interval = 27.1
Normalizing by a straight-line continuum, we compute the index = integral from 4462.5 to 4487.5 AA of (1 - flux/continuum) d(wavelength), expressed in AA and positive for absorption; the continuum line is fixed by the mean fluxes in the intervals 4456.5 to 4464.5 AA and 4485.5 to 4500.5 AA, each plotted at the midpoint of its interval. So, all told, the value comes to 0.5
